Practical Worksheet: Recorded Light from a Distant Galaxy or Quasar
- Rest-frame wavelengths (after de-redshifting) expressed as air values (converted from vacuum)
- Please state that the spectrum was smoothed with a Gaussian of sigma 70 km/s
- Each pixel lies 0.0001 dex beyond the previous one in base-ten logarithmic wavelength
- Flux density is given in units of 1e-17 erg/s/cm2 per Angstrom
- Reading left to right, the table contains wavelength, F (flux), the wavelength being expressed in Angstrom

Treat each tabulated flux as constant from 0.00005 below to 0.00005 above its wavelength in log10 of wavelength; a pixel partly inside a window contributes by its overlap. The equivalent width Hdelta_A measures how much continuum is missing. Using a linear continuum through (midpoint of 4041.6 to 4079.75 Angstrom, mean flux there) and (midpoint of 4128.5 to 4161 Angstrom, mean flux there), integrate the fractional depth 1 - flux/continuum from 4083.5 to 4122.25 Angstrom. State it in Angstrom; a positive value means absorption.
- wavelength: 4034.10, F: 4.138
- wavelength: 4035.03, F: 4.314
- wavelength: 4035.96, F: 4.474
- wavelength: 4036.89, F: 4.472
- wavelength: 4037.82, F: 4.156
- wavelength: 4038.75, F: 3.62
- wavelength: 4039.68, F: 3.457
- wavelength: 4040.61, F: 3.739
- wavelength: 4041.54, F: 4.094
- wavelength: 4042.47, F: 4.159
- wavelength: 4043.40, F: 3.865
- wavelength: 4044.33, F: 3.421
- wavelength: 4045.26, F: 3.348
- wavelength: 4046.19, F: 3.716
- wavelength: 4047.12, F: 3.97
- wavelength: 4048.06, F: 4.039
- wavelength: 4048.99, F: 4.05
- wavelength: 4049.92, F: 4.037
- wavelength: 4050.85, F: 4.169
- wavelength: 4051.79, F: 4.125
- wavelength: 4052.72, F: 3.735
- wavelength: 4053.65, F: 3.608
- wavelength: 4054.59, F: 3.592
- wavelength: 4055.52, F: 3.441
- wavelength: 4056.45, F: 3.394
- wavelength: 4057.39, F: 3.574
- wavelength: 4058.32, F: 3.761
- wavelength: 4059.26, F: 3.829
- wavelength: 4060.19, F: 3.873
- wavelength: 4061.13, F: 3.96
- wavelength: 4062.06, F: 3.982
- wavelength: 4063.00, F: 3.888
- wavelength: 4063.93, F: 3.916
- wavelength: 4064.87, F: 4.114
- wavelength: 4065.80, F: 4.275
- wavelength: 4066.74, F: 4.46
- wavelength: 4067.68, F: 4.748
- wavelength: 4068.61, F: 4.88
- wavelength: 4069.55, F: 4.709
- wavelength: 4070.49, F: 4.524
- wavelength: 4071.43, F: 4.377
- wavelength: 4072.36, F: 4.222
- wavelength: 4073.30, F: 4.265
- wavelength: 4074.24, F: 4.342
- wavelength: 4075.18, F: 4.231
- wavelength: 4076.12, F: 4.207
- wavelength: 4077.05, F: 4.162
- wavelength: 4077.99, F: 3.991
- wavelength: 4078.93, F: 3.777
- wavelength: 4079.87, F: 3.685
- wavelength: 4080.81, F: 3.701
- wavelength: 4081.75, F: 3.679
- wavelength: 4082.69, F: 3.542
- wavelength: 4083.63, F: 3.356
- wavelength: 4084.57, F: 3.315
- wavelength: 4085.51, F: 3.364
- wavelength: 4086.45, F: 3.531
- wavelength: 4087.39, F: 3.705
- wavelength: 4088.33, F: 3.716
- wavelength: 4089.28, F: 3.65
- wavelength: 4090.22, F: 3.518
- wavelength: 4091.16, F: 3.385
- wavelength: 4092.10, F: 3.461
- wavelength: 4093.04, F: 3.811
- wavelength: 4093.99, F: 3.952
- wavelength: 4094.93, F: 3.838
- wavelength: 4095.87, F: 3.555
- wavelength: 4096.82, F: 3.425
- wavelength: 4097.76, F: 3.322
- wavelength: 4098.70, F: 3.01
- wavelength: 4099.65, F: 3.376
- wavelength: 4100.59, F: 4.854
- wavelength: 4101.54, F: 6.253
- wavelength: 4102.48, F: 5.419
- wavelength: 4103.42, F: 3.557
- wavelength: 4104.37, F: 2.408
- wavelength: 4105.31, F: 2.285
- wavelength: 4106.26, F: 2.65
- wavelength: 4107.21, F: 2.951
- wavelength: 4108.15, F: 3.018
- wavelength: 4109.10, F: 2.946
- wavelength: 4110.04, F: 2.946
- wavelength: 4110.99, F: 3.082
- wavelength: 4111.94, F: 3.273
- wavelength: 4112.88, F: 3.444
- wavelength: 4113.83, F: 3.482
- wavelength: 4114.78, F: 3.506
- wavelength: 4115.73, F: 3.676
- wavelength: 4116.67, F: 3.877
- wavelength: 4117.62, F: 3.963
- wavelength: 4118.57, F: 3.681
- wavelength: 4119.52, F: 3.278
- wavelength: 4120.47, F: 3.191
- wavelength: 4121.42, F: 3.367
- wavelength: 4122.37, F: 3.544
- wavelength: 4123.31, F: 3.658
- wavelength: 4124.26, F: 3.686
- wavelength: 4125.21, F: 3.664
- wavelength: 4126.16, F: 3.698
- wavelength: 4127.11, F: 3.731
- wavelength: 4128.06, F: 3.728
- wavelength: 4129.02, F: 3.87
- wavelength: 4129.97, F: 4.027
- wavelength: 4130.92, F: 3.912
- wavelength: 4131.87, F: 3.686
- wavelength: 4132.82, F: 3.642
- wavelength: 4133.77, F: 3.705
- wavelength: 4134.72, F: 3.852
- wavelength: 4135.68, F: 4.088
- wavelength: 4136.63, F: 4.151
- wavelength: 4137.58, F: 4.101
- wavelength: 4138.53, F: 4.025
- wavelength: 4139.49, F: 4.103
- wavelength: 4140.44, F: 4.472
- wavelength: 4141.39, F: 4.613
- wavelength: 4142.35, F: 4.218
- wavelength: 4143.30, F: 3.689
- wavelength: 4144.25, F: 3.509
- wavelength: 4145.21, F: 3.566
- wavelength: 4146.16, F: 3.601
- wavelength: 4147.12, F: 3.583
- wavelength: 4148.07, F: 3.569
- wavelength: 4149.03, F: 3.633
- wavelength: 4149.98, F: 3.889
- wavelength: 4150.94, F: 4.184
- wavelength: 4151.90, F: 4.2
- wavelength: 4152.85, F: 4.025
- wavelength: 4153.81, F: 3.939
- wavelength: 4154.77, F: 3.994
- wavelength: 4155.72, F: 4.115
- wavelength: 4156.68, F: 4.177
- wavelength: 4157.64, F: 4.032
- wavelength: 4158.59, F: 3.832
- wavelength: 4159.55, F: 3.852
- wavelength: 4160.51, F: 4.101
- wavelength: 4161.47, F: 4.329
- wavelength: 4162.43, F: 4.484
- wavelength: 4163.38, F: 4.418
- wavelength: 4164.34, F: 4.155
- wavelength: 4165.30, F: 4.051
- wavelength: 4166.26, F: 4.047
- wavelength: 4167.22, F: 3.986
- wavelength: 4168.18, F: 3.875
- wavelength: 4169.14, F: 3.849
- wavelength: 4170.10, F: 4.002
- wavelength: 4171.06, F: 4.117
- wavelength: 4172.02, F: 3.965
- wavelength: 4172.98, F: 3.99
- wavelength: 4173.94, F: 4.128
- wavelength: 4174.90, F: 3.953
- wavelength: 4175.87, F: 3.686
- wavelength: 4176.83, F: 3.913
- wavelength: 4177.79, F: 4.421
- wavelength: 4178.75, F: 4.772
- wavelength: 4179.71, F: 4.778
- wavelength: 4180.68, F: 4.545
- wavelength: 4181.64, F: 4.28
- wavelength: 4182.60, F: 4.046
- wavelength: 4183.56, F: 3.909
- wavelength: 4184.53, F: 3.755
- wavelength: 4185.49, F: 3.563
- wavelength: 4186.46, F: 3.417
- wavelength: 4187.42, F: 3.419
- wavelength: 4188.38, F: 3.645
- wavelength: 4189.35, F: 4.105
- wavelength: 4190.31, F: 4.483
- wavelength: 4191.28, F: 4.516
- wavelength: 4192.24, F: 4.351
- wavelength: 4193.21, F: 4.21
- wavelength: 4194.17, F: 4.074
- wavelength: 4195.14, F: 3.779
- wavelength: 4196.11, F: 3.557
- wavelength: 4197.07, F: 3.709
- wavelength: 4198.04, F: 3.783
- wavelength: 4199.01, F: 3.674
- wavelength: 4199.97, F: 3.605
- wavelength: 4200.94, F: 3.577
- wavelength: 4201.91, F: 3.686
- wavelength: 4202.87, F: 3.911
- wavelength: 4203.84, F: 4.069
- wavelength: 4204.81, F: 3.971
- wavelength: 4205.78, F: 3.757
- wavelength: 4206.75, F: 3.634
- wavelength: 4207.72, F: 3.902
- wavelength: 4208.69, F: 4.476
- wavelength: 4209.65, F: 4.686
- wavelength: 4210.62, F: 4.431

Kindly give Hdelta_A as 4.4 Angstrom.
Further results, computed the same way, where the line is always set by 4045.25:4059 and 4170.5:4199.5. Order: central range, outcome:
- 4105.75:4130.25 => 2.8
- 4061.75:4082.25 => -2.0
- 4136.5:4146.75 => -0.1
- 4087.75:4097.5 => 0.6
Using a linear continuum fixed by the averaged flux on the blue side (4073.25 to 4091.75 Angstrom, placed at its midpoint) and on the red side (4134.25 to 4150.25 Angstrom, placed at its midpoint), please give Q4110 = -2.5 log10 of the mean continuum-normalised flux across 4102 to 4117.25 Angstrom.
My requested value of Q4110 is 0.163 mag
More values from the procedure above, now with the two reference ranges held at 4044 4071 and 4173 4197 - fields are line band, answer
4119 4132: 0.10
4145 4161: 0.03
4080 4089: 0.13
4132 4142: -0.01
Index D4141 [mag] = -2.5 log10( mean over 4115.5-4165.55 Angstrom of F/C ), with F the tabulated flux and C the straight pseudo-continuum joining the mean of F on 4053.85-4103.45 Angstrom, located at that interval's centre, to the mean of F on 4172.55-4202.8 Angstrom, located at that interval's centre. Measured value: 0.02 mag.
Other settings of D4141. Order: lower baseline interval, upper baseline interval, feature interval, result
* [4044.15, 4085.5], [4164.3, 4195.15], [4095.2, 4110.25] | 0.14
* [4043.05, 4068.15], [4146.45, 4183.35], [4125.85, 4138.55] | 0.04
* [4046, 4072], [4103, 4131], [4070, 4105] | -0.04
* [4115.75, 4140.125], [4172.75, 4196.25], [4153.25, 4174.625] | -0.03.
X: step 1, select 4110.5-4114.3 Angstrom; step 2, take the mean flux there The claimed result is 3.32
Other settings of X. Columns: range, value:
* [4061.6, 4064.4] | 3.93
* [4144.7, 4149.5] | 3.59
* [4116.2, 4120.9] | 3.6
